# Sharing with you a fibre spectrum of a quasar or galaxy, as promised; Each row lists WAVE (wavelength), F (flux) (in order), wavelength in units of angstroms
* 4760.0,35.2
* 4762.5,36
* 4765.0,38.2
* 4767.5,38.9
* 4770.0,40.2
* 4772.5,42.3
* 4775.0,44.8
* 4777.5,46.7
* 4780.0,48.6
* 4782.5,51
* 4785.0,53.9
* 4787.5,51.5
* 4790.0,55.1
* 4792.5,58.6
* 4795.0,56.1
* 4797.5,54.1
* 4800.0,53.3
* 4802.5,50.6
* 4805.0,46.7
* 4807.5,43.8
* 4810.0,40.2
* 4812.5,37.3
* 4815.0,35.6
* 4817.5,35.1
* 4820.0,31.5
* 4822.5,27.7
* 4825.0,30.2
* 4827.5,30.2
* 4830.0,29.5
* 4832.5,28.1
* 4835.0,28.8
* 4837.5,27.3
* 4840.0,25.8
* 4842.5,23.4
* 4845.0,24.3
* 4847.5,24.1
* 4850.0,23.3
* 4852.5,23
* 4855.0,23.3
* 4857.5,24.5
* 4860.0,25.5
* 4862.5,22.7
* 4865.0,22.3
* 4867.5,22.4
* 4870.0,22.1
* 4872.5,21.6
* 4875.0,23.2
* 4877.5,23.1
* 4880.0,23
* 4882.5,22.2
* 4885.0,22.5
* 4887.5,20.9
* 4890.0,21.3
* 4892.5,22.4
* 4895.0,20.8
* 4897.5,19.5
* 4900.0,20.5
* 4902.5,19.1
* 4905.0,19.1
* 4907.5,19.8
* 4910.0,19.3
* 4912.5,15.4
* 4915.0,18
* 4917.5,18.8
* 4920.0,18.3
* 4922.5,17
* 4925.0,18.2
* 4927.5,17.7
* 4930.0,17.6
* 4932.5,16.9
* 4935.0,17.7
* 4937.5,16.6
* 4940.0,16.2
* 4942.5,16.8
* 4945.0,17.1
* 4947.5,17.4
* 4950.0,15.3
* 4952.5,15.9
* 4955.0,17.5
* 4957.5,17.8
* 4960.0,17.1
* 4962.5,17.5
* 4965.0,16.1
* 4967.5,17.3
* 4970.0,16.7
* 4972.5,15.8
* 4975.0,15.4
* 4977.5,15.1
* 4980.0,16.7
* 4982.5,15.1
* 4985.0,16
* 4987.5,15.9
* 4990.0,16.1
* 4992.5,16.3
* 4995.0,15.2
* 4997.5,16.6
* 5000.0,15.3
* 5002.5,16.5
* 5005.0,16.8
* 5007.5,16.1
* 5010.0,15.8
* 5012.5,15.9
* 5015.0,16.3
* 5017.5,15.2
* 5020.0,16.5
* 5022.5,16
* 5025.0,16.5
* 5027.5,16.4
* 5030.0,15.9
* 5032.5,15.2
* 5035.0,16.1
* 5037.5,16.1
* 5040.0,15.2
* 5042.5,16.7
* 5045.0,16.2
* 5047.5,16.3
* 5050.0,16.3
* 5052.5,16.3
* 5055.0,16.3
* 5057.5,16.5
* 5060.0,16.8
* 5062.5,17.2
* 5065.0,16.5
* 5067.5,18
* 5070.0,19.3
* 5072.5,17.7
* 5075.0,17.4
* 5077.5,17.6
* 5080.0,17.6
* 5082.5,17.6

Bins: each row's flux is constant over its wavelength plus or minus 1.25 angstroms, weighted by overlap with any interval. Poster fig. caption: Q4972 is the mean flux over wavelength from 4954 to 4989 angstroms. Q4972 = 16.4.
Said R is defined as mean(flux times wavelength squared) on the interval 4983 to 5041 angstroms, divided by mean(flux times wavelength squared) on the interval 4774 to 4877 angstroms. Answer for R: 0.49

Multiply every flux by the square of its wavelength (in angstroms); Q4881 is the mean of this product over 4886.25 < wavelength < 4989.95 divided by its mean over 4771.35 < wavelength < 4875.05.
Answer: 0.52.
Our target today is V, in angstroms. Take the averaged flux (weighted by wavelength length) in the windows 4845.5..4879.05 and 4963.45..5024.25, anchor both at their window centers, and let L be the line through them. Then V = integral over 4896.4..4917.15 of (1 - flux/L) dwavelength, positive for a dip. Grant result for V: 1.94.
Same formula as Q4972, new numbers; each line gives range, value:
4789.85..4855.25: 35.7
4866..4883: 22.5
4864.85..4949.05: 19.5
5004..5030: 16.1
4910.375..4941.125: 17.4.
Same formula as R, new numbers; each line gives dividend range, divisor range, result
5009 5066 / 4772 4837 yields 0.42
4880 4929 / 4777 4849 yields 0.52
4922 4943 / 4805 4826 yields 0.50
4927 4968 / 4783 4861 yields 0.49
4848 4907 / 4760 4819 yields 0.50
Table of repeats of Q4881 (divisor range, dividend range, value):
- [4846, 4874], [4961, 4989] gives 0.73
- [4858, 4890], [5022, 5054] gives 0.76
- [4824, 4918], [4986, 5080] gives 0.77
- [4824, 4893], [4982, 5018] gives 0.70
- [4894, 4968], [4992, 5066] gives 0.95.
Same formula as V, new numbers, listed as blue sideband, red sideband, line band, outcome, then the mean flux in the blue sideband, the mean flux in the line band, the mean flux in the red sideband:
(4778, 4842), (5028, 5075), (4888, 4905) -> 6.2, 41.1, 20.5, 16.6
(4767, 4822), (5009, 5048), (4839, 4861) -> 8.4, 46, 24.1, 16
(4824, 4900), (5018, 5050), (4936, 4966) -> 4.7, 24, 16.8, 16.1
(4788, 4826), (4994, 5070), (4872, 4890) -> 6.5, 44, 22.3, 16.3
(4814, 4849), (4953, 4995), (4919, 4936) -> 2.3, 28.6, 17.6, 16.4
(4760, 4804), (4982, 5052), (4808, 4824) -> 3.1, 47.9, 34.9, 16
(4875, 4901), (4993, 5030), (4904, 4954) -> 6.0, 21.7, 17.4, 16.1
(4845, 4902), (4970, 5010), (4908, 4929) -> 2.1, 22.5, 17.9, 15.9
